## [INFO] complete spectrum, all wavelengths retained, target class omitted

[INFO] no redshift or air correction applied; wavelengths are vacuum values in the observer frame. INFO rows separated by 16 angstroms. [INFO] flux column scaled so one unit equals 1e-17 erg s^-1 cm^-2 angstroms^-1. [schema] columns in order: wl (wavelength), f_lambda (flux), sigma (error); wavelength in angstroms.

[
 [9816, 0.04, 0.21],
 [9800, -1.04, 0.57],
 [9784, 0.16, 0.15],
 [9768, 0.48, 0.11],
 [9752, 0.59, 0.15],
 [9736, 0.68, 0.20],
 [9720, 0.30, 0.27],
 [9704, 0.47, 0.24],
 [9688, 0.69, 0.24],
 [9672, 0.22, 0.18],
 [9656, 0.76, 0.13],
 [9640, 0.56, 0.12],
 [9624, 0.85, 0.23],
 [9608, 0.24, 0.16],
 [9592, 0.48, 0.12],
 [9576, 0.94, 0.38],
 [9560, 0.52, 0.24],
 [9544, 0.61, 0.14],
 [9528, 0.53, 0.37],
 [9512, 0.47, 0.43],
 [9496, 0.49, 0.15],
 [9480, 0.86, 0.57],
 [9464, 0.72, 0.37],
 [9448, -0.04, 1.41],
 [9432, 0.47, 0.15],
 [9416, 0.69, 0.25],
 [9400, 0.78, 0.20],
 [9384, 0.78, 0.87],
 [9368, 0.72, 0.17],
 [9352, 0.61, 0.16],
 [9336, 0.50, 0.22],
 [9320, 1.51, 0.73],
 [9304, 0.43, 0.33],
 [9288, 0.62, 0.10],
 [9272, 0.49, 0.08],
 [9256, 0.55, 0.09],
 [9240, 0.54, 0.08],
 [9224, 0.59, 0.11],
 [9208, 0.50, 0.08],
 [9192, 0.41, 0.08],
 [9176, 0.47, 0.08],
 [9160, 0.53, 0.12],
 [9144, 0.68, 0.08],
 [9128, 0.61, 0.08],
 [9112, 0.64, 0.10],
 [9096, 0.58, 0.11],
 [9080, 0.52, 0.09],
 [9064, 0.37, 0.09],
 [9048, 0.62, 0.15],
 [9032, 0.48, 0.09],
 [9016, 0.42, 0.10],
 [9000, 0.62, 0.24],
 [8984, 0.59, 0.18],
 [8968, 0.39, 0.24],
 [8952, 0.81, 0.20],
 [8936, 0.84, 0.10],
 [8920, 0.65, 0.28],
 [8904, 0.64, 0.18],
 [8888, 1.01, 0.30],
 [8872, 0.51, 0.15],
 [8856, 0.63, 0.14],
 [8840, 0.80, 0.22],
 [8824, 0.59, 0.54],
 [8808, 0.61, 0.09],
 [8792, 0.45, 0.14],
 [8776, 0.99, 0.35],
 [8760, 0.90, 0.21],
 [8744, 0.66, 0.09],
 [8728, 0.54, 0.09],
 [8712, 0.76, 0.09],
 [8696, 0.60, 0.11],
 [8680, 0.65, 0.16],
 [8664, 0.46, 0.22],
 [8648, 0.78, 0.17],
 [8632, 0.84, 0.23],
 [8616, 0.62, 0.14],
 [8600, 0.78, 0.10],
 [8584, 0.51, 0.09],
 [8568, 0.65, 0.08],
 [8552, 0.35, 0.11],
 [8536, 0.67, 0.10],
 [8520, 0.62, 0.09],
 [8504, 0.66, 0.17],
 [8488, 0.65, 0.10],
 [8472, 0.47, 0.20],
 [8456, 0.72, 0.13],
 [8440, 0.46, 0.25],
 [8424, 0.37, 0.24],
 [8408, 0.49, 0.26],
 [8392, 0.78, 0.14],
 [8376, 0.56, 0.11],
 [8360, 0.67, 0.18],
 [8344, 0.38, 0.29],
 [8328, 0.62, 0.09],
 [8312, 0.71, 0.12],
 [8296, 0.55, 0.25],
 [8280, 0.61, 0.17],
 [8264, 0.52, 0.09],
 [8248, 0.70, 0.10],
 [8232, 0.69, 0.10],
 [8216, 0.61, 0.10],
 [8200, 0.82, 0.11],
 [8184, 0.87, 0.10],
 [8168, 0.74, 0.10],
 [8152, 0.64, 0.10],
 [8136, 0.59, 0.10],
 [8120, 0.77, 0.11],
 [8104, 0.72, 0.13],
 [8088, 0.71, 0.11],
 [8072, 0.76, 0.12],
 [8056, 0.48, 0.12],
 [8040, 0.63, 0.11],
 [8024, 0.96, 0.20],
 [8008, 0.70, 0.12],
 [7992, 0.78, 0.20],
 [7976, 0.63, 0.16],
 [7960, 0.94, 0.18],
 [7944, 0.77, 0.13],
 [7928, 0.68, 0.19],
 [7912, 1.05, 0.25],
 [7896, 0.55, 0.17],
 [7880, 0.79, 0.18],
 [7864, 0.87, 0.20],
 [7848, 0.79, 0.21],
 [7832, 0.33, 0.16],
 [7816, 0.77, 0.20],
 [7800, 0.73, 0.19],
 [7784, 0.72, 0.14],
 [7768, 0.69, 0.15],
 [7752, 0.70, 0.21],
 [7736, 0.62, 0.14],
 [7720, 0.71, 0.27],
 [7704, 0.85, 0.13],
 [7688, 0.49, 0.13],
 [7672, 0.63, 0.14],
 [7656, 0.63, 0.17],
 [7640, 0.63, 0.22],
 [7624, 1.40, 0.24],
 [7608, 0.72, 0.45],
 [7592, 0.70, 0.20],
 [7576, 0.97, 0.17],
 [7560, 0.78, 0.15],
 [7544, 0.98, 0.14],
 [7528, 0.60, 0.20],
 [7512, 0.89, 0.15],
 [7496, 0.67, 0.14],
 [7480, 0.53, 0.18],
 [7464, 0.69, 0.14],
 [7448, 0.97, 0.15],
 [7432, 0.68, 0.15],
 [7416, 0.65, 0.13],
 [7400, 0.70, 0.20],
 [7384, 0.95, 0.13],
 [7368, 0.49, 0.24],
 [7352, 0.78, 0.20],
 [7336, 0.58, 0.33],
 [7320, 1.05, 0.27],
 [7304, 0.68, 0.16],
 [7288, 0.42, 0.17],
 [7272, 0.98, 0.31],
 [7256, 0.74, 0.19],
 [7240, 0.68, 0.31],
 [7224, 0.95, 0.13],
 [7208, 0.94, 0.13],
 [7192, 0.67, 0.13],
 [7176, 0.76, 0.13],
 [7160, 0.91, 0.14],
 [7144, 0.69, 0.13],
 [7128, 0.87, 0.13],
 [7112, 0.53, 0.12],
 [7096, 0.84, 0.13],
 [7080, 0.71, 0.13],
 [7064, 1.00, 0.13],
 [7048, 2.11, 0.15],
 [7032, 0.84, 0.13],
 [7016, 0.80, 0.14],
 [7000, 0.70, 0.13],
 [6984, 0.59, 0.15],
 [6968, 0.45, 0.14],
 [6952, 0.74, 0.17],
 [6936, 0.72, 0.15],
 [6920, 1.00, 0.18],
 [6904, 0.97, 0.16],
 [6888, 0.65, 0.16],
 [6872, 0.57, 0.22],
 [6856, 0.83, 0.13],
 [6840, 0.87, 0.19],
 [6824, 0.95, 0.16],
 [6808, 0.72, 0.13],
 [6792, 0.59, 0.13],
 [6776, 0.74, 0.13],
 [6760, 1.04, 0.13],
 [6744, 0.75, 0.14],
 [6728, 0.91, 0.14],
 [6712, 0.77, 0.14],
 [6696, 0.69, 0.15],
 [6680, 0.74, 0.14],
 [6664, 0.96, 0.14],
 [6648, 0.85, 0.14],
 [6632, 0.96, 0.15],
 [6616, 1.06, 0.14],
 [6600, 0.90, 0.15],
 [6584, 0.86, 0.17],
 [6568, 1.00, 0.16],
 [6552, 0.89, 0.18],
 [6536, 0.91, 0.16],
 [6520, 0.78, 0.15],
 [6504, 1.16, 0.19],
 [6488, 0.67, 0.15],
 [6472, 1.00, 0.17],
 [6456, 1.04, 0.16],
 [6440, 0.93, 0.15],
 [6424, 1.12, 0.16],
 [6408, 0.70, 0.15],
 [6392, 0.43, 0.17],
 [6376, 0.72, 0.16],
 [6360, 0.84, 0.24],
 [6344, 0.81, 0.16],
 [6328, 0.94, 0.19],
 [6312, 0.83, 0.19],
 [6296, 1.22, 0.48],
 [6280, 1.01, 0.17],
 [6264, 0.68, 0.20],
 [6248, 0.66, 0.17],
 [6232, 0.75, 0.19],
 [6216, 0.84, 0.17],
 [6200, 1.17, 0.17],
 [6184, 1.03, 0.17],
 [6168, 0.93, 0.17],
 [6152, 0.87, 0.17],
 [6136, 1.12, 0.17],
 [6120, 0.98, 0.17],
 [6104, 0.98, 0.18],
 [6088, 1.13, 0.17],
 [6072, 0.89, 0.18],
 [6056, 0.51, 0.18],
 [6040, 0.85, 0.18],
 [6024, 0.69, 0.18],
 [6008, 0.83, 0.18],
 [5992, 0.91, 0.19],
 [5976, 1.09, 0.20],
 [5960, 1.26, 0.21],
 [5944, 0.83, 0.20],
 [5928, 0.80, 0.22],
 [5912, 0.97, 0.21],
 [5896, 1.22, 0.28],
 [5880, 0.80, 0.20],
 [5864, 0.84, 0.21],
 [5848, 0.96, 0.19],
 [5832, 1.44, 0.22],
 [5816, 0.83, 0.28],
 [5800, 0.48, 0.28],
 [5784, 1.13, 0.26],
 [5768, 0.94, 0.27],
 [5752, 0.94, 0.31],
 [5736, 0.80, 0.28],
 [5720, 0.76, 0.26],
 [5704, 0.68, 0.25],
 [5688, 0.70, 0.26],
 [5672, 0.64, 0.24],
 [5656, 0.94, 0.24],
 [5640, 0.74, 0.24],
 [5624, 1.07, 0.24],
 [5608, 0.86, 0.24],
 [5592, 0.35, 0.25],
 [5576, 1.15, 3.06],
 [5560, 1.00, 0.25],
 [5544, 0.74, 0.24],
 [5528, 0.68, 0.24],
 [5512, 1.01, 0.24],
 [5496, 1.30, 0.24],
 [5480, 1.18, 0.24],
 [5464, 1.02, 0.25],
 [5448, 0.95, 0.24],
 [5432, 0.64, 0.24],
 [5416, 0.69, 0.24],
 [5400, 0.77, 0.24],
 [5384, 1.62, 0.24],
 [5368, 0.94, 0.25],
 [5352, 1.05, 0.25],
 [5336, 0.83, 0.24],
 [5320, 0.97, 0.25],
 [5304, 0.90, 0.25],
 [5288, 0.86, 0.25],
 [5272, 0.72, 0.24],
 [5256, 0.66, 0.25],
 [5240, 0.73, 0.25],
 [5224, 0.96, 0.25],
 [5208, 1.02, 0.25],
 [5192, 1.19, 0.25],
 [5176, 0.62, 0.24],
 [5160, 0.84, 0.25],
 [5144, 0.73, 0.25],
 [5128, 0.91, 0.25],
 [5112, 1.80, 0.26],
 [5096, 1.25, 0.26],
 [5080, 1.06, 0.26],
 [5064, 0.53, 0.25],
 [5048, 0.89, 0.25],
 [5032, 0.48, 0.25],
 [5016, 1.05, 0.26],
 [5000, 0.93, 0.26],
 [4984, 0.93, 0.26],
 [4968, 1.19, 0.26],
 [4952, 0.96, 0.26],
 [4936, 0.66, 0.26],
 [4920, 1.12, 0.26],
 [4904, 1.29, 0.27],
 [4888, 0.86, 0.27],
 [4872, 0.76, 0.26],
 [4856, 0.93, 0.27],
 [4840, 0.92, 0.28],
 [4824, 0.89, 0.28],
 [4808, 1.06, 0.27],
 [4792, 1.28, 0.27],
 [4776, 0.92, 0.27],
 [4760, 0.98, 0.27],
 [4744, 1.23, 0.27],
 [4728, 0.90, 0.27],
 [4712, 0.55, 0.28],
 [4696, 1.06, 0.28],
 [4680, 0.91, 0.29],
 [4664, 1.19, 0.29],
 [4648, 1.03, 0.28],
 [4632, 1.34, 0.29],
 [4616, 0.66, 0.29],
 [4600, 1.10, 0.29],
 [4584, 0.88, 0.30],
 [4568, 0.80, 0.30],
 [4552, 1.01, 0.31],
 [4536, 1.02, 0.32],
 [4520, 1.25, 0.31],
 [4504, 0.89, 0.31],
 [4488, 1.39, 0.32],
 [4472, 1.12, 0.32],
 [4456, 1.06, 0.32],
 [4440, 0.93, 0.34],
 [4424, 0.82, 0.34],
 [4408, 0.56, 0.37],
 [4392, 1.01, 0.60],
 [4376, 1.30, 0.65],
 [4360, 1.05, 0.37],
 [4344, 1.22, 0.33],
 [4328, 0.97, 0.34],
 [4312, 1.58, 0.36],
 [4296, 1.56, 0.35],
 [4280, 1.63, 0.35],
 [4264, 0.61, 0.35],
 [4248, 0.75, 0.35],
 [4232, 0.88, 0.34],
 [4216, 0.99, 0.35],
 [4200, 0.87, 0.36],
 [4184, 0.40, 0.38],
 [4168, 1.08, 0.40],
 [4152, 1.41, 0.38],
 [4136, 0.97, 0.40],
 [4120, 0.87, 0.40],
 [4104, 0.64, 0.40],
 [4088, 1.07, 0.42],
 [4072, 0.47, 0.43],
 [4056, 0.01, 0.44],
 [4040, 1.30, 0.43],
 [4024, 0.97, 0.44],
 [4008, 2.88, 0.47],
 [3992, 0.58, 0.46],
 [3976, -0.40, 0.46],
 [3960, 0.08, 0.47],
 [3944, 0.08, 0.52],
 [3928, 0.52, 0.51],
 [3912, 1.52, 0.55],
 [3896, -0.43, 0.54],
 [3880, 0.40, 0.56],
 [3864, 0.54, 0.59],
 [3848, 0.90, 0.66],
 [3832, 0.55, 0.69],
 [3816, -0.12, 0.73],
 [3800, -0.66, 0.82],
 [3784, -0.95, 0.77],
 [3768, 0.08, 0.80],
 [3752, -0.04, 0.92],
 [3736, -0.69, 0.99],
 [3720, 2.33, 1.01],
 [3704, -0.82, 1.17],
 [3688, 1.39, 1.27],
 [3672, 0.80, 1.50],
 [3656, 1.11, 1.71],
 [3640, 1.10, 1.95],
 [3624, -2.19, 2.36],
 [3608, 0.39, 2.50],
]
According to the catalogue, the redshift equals 0.07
